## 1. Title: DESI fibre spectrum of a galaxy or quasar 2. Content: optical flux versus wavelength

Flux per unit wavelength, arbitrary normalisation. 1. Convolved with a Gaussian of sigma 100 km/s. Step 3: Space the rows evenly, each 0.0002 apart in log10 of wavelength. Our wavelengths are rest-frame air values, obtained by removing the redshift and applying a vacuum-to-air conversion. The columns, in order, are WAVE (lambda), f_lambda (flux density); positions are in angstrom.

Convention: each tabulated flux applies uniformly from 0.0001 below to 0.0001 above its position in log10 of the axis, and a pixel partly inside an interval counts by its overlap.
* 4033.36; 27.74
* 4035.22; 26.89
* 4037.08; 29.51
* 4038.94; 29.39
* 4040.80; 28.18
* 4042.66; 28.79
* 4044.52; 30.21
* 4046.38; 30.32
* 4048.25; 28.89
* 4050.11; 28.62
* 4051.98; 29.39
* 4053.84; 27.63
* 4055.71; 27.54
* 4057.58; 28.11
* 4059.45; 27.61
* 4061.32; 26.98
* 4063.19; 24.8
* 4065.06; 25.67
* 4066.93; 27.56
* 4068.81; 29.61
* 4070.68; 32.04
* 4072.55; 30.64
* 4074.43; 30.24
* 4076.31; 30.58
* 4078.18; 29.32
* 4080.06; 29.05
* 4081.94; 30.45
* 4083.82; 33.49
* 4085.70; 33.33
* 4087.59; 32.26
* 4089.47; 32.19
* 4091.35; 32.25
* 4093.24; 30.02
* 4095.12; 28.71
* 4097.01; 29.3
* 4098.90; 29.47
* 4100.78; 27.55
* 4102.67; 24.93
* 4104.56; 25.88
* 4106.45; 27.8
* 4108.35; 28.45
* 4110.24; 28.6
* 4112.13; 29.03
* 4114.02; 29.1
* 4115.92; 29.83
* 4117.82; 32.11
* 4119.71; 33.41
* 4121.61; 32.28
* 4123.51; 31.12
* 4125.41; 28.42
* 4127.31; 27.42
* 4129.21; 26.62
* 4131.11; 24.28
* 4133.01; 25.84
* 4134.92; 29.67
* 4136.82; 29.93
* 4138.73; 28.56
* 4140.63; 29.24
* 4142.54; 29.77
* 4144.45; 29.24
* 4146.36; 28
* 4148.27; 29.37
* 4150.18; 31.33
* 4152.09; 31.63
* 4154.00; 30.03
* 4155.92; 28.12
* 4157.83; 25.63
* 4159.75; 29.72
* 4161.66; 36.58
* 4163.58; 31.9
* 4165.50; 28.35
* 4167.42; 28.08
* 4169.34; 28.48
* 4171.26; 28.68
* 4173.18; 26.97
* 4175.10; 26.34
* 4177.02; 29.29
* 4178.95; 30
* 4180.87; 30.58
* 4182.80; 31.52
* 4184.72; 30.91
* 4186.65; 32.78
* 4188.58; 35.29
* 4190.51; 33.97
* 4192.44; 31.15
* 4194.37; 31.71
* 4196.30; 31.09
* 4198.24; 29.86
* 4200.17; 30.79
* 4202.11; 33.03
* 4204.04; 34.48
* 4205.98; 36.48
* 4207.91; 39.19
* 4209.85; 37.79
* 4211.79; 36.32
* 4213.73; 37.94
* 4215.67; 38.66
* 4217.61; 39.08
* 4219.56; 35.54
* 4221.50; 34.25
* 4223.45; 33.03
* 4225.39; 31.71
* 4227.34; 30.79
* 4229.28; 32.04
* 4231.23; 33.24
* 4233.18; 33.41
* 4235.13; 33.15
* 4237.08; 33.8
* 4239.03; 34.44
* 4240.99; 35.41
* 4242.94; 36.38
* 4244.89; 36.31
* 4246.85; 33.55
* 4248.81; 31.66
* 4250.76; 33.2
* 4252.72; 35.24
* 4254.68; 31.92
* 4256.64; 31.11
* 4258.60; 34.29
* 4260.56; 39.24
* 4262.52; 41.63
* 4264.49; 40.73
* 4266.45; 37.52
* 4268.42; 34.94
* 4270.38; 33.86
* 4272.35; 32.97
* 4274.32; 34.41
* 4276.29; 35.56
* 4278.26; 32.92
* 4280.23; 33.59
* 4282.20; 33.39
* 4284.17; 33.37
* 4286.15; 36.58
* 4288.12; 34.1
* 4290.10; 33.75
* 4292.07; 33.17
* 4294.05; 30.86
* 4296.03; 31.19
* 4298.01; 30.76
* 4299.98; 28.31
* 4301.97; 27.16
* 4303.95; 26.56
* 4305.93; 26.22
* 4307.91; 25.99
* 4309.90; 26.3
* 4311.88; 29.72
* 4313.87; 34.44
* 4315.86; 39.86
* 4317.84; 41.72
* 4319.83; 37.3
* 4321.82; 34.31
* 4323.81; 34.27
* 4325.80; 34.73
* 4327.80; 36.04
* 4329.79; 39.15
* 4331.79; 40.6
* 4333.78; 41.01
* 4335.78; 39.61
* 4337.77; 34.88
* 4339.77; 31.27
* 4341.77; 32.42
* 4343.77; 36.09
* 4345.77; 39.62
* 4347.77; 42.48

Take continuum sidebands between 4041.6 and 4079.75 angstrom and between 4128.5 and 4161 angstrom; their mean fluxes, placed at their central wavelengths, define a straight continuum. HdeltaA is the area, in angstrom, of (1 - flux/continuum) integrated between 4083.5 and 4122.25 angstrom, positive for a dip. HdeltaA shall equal -1.6 angstrom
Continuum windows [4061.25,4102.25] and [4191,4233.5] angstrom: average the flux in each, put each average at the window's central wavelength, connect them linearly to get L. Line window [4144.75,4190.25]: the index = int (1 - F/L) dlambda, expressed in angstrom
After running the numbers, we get 3.7 angstrom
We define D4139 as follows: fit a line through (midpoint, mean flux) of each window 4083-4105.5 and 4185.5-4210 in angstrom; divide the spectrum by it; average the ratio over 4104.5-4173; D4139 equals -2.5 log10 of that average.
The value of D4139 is 0.08 mag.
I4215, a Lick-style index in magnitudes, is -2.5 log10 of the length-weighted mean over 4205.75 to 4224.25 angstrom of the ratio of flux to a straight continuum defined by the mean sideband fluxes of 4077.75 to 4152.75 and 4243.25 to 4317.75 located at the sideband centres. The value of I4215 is -0.16 mag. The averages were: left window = 29.5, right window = 33.3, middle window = 36.9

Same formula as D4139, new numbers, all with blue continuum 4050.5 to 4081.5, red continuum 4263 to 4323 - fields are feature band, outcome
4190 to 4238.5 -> -0.08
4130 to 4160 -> 0.05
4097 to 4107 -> 0.08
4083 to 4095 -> -0.11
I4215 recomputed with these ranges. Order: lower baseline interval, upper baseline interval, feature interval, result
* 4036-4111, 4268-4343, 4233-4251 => -0.059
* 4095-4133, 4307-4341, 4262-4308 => 0.037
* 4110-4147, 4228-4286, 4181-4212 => -0.044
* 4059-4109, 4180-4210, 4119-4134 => 0.078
